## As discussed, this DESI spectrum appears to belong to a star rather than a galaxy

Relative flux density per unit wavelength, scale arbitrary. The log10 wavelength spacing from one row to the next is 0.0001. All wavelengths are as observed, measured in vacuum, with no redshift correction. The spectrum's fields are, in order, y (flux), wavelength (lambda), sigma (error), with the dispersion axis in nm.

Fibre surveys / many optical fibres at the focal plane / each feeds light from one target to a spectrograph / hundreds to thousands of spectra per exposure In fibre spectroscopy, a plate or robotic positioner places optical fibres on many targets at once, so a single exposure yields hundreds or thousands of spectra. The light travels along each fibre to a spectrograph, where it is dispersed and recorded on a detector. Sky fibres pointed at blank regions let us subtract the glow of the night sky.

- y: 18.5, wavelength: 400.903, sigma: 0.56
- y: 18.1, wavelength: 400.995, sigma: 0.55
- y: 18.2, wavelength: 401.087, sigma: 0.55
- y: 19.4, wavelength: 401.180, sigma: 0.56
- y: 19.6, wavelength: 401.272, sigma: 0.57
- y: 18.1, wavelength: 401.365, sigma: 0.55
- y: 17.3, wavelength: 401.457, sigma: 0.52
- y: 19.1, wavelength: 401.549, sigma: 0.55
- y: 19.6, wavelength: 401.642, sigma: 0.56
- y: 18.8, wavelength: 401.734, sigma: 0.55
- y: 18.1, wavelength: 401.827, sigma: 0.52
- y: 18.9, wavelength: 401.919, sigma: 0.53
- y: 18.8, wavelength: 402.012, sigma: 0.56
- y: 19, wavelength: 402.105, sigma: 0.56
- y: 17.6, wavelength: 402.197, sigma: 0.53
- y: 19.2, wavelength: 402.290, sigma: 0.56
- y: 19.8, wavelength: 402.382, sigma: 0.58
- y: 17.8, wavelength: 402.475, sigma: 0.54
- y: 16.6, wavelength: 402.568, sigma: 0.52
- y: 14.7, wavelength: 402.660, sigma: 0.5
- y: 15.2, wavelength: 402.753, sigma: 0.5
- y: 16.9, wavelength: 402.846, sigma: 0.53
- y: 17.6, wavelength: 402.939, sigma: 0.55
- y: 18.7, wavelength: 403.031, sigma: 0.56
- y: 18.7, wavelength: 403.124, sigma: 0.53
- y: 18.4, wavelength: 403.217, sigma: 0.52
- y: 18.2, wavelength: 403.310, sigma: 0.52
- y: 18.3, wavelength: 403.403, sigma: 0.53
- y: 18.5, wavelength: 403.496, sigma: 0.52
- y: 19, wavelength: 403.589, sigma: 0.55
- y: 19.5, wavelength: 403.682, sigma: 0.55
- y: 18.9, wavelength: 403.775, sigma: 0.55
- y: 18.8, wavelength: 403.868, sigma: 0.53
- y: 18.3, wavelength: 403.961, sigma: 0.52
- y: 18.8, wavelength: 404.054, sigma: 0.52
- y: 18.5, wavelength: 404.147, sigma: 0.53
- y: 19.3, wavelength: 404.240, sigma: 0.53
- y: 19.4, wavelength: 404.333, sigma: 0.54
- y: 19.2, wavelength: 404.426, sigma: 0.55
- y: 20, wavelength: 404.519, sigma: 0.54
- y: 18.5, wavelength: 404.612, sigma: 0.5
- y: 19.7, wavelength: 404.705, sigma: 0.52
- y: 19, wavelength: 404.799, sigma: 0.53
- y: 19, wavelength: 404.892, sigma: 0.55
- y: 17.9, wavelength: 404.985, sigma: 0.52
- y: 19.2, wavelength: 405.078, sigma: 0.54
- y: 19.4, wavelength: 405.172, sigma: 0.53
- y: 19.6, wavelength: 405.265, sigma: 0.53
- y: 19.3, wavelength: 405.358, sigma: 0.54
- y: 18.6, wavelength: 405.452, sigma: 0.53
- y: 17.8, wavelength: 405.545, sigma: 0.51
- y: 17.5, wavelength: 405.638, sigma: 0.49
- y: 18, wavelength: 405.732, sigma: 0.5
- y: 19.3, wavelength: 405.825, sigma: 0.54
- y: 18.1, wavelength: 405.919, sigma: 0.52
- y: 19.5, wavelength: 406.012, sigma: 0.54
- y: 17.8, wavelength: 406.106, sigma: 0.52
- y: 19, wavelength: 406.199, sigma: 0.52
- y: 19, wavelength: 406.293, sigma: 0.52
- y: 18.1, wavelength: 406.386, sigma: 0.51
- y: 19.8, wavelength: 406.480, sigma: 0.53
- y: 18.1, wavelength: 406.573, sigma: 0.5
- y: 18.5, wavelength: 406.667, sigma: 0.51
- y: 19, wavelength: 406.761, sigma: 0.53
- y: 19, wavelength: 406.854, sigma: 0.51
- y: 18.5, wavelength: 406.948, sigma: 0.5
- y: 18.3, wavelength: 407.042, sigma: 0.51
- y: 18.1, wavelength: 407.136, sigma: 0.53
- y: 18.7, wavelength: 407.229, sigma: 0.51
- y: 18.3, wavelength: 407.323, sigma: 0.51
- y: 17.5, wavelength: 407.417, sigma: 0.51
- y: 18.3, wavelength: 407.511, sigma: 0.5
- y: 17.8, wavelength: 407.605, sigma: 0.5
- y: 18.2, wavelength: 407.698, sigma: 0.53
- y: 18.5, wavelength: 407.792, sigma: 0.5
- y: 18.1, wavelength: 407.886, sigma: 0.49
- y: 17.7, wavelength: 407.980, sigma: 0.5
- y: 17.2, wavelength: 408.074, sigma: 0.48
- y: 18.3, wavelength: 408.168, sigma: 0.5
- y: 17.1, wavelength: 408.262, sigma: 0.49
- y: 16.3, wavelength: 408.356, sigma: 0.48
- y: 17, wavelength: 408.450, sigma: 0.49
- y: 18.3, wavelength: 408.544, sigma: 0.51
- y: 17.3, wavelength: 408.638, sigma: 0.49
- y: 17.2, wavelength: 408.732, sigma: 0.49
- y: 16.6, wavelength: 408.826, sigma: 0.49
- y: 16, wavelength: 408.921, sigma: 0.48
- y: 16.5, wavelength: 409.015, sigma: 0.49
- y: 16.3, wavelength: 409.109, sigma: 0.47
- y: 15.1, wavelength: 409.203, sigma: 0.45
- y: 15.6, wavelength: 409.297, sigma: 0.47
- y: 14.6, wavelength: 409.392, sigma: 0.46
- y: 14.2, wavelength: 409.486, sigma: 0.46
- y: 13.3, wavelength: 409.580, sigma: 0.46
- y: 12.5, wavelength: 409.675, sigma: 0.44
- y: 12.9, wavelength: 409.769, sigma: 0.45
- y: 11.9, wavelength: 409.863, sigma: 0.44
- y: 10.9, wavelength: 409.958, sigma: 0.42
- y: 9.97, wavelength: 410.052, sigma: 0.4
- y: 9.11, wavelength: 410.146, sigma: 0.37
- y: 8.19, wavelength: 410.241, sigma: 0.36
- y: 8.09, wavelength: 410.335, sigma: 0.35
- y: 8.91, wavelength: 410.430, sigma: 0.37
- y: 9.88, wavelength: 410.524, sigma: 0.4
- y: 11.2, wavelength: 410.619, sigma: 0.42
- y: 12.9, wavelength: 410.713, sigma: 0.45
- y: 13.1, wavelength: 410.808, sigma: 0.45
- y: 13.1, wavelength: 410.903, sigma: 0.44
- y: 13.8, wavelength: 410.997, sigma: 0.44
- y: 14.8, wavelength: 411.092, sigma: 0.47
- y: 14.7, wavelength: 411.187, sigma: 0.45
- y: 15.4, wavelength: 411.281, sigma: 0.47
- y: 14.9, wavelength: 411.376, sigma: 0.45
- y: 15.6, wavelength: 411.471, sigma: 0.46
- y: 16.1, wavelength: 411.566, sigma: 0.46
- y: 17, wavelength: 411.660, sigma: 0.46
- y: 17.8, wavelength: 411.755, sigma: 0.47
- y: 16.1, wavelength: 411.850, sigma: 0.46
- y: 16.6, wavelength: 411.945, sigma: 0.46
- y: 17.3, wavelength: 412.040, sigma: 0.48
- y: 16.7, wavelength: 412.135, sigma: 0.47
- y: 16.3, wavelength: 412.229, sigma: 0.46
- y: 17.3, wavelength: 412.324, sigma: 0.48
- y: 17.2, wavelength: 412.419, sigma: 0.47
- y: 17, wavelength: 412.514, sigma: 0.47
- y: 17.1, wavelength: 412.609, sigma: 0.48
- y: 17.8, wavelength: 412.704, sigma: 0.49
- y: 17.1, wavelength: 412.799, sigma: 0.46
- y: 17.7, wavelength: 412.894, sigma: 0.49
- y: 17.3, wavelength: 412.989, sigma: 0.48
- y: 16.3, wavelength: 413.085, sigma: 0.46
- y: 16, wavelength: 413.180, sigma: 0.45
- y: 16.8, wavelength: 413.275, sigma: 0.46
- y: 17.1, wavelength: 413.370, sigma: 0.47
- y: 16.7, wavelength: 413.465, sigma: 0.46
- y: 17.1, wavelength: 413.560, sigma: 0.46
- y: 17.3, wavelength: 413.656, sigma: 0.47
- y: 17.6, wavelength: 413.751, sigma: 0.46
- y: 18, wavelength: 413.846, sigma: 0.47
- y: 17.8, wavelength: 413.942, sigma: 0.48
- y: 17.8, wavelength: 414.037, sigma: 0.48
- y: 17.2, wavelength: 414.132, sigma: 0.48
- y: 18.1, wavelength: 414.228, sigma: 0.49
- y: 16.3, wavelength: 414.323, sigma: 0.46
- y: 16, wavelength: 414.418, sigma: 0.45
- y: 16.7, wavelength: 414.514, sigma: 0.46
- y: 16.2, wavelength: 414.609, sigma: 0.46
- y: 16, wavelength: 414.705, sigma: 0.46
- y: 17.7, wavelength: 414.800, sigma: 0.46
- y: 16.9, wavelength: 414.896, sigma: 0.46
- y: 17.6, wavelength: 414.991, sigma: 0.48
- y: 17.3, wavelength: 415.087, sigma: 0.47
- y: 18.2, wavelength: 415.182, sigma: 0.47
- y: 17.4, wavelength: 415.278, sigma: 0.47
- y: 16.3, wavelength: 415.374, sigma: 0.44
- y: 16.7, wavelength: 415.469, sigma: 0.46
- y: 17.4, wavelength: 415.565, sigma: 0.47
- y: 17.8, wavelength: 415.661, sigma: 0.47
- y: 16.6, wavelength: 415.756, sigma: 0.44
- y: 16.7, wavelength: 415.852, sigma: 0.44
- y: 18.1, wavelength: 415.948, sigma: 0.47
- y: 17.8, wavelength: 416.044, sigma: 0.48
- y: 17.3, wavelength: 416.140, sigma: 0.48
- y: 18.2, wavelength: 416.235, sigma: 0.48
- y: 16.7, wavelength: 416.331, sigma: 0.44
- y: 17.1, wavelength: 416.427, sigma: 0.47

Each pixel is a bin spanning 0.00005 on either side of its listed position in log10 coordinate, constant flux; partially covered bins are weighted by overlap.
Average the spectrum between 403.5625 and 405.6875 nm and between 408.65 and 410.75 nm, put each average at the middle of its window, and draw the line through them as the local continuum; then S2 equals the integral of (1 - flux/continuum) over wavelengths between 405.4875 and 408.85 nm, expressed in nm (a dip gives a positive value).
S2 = -0.48 nm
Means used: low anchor 18.9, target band 18.1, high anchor 12.9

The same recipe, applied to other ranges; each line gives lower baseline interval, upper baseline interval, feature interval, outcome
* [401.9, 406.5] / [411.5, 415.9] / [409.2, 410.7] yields 0.52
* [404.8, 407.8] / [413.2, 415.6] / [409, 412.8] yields 0.75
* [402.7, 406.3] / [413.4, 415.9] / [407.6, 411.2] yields 0.71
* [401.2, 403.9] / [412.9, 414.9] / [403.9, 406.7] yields -0.13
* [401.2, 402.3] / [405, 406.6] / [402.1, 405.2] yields 0.04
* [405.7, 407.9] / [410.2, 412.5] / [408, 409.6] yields 0.03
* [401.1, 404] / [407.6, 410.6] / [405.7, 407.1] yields -0.22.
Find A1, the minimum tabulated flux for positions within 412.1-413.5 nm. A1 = 16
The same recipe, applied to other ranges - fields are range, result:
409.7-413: 8.09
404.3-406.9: 17.5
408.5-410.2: 9.11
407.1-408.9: 16.3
